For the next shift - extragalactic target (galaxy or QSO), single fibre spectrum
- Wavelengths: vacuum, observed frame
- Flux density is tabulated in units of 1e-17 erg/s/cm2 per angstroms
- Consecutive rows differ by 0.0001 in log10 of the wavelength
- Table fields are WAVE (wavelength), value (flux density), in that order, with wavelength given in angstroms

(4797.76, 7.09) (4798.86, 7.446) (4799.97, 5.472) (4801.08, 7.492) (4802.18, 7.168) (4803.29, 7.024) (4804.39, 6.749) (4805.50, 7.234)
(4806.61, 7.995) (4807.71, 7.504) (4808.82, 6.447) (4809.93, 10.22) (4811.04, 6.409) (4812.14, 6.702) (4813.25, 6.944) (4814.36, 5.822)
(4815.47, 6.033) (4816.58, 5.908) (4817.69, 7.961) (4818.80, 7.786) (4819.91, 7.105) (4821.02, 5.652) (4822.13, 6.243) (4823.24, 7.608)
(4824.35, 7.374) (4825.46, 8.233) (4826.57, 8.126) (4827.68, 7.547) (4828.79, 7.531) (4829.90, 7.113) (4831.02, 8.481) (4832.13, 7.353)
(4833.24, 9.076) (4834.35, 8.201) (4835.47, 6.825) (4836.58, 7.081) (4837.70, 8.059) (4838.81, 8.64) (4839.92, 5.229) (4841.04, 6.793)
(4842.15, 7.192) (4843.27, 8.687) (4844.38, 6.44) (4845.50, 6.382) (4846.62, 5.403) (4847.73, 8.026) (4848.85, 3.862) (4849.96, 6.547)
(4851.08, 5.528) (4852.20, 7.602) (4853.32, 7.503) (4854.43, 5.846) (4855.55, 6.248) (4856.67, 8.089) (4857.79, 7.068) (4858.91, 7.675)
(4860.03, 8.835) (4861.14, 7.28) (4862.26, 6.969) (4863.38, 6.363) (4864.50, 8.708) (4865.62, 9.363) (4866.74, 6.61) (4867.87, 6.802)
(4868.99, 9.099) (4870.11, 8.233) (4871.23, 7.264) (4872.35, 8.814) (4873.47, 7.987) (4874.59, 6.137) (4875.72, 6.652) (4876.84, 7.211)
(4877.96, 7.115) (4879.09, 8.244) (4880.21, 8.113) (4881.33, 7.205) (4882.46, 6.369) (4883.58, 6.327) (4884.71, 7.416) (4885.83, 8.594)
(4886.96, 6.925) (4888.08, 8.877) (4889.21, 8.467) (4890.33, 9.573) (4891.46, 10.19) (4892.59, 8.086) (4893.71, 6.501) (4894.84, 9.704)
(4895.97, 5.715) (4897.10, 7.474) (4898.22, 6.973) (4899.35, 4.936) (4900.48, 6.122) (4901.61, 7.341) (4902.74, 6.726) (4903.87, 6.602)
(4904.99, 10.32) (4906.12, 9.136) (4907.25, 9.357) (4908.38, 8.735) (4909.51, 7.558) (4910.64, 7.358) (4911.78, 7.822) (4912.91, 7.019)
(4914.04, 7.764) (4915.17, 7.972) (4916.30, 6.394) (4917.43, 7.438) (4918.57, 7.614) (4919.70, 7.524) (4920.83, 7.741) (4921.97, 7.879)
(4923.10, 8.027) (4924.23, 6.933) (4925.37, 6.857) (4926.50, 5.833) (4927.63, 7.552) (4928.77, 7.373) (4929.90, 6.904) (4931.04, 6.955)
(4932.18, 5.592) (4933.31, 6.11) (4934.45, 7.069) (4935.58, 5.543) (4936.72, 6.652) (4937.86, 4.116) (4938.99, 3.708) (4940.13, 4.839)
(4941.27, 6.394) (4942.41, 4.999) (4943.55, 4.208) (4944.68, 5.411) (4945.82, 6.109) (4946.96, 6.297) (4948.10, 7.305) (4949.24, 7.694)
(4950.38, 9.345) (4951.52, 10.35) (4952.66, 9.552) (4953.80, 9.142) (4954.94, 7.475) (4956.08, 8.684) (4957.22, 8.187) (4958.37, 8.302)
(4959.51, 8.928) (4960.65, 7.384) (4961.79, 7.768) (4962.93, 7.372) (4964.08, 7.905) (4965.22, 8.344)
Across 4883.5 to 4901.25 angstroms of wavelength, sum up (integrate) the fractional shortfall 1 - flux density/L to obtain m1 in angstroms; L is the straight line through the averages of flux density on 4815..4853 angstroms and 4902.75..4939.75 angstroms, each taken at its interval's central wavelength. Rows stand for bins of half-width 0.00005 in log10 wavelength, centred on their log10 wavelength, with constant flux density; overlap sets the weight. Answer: -1.27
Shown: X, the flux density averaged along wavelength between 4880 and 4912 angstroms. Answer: 7.74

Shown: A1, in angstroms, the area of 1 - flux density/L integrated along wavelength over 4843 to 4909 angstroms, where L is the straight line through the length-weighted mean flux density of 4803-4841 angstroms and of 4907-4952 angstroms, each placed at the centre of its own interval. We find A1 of -3.5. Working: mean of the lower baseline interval 7.3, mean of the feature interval 7.46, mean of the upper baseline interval 6.88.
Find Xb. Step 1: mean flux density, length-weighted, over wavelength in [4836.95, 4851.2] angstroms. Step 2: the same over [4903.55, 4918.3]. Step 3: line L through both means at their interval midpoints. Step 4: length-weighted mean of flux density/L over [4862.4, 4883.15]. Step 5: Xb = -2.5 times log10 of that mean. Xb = -0.04 mag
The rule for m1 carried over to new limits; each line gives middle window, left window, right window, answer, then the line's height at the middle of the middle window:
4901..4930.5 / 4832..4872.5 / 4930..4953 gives -4.24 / 6.65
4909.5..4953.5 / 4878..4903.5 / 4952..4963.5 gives 6.15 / 7.99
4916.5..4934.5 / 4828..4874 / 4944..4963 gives 1.64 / 7.79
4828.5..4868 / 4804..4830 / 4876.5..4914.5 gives 0.96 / 7.39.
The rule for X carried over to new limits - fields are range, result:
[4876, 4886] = 7.33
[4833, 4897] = 7.43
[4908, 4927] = 7.43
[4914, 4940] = 6.71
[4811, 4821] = 6.7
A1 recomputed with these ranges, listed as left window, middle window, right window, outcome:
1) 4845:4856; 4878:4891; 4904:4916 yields -0.8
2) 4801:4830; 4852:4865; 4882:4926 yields 0.1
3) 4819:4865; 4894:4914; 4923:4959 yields -1.7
